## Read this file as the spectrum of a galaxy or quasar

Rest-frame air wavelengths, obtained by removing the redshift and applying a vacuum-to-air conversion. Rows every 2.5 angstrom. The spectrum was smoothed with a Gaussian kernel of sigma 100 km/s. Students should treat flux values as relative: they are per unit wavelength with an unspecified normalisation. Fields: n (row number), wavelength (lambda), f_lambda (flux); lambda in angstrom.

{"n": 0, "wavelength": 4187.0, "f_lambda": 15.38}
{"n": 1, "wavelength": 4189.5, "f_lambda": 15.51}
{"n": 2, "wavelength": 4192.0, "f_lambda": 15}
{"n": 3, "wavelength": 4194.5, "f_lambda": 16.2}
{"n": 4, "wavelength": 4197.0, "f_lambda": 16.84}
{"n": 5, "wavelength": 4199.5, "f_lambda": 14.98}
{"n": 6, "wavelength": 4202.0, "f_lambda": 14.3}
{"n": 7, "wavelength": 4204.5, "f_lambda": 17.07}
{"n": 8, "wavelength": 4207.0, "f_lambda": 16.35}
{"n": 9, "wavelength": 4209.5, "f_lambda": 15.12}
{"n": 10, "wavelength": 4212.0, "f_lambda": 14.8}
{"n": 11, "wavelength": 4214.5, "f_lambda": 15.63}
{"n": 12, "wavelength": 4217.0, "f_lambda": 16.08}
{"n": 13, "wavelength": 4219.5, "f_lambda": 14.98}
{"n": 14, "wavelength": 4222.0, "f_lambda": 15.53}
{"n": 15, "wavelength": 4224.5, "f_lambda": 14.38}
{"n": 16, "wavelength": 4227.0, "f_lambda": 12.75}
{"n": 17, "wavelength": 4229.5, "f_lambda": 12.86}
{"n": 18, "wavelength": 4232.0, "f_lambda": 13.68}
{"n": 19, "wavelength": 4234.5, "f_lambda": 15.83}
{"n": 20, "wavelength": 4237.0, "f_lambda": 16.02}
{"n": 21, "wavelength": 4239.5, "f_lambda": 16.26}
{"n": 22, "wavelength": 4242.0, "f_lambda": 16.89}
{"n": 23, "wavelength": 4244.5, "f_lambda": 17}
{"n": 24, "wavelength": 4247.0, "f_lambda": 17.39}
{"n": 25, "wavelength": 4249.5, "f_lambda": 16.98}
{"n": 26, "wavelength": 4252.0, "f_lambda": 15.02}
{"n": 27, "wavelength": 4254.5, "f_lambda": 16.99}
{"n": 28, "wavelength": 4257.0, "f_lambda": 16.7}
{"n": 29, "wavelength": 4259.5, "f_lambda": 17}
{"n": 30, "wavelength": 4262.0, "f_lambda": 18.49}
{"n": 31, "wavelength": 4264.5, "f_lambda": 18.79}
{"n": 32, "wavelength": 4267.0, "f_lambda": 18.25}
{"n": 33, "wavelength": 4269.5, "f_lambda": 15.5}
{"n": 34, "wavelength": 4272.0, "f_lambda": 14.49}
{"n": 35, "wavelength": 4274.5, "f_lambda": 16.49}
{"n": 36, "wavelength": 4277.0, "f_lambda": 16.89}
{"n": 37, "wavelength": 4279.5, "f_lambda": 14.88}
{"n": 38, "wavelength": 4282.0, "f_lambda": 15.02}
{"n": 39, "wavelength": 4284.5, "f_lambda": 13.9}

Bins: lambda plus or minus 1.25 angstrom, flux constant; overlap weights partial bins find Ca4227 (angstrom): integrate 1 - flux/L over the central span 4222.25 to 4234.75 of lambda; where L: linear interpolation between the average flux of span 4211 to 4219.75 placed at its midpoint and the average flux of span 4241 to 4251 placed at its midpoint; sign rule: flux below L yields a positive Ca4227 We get 1.73 angstrom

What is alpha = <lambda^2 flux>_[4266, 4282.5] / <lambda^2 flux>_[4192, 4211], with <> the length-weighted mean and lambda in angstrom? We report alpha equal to 1.0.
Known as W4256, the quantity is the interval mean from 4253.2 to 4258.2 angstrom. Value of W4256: 16.8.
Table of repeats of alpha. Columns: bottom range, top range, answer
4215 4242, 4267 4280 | 1.09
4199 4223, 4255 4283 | 1.10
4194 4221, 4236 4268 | 1.11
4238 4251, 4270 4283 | 0.94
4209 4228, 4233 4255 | 1.11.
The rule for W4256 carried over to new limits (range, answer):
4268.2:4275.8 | 15.5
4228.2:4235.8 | 14.1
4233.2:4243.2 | 16.2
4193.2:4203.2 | 15.6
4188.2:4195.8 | 15.6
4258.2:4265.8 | 18.1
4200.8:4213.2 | 15.5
